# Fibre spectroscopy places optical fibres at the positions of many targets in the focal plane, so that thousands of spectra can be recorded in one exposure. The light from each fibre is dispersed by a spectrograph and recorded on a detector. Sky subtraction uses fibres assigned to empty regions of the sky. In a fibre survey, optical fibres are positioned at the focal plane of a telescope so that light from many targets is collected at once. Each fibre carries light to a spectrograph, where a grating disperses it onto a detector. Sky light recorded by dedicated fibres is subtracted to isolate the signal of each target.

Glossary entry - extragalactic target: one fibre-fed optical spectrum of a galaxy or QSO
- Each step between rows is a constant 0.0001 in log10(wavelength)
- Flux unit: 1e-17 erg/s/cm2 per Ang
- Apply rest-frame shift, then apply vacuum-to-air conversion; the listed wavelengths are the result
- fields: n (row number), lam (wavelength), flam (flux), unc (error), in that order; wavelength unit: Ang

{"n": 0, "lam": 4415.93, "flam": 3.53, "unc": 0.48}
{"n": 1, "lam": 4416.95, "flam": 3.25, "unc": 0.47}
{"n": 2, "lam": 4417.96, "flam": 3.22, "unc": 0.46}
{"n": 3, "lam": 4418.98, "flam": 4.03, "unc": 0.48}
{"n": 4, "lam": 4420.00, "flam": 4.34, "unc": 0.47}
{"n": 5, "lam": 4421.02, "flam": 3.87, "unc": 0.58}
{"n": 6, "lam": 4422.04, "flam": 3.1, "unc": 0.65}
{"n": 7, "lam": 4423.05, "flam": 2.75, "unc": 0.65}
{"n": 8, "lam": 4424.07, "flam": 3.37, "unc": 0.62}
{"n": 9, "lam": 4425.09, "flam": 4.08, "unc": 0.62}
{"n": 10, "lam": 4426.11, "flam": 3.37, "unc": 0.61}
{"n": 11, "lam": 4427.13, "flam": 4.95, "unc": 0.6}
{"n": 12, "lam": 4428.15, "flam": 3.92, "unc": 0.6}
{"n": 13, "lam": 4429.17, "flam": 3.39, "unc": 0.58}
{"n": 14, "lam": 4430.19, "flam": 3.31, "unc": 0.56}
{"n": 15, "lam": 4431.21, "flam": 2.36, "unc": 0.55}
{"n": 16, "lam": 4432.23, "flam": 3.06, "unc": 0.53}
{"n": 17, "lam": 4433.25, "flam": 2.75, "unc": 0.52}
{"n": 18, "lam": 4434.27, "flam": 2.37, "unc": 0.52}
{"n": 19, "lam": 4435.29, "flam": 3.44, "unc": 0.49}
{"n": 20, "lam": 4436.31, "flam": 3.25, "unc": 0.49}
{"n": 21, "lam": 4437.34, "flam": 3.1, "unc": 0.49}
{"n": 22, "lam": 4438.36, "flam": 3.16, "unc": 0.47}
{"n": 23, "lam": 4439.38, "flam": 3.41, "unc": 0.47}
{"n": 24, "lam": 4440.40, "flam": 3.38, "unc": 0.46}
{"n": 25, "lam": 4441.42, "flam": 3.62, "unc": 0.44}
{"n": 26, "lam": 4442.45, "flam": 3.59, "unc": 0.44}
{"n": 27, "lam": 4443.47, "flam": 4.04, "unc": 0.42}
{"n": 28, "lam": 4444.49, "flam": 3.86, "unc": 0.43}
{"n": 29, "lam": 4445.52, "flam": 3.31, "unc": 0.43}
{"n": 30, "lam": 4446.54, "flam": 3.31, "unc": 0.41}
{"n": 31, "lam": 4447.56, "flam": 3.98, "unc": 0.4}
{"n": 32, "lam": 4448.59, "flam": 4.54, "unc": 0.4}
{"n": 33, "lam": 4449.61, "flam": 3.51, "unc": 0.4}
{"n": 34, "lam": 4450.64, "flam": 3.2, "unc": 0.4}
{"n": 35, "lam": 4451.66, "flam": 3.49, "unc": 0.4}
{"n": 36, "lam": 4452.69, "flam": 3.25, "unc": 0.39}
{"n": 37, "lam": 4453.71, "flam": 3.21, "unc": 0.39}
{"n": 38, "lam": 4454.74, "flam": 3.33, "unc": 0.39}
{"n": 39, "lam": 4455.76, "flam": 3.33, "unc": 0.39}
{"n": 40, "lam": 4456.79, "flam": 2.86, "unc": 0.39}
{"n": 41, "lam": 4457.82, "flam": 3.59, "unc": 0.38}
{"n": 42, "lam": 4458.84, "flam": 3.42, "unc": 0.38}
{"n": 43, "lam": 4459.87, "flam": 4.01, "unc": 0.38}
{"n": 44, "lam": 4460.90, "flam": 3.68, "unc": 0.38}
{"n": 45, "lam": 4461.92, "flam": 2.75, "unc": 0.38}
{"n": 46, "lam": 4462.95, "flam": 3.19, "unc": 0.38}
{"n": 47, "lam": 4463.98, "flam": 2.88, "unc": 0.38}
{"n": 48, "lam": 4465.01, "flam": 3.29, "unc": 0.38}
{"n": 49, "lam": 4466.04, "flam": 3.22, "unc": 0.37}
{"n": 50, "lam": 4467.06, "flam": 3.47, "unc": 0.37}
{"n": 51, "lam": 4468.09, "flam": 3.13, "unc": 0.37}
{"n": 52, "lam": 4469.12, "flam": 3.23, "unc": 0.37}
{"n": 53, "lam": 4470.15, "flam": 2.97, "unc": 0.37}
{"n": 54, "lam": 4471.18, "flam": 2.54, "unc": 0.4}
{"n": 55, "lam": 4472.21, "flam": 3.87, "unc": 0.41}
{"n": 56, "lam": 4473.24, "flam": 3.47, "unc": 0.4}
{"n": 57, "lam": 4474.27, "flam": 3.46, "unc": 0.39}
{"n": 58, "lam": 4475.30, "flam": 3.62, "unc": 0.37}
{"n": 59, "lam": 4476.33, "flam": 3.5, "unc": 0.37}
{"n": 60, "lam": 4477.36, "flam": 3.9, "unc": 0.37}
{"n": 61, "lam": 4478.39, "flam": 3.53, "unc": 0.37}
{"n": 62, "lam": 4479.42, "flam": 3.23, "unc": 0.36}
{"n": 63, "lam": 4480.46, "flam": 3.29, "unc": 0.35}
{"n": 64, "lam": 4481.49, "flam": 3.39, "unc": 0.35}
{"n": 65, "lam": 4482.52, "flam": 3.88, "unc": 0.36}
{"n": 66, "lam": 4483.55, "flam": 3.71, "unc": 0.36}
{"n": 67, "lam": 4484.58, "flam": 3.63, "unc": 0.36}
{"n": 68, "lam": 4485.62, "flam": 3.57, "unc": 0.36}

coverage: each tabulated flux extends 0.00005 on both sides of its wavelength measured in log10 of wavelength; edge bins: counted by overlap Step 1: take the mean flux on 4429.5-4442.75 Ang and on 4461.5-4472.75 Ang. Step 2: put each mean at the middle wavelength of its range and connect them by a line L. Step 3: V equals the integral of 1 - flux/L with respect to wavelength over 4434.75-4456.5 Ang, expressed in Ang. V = -2.40 Ang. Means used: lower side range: 3.13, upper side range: 3.14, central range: 3.48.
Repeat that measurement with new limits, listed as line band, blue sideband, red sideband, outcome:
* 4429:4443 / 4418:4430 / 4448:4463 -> 1.7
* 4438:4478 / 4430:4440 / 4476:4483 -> -1.9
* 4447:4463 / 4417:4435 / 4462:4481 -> -0.6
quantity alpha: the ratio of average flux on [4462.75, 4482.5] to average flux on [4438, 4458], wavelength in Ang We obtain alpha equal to 1.0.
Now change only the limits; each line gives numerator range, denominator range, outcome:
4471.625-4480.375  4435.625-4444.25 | 1.03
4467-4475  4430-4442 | 1.05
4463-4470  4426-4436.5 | 0.97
